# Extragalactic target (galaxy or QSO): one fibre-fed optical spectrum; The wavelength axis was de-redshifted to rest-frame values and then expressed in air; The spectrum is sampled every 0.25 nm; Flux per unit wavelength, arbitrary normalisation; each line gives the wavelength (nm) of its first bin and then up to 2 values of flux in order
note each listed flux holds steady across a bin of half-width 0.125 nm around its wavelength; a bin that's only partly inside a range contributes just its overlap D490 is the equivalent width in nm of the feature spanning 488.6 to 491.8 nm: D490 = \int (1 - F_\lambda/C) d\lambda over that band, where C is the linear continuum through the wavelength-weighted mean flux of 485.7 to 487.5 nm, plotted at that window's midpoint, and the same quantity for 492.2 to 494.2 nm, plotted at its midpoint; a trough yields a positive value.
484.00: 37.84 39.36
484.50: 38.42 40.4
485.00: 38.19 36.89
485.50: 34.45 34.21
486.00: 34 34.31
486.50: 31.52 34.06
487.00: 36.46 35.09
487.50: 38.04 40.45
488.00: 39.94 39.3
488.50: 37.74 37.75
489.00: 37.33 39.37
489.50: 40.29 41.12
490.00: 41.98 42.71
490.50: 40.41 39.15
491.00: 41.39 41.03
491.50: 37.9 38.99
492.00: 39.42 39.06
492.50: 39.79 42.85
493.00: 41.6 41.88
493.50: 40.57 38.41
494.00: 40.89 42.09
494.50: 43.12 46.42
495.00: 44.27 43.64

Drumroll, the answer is -0.17 nm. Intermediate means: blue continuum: 34.5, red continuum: 40.7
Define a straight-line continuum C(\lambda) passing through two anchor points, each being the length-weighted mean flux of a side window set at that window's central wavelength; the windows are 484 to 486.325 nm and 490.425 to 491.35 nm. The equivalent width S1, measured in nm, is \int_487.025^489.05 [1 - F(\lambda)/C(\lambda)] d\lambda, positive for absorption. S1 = 0.03 nm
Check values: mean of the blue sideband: 36.8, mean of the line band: 38.2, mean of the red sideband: 40.5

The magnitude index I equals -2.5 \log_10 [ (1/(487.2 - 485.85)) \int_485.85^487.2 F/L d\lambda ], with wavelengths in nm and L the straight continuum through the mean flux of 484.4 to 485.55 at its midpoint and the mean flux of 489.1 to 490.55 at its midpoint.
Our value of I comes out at 0.14 mag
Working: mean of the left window 37.9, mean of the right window 40.9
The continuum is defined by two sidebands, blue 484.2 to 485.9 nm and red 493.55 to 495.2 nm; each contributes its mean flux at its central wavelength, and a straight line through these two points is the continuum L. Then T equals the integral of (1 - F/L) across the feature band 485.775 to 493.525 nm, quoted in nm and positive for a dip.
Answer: 0.21 nm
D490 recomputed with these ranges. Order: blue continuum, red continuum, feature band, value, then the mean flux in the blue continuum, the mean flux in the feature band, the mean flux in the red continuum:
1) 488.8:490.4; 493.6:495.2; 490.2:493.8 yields 0.10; 40.3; 40.3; 42.6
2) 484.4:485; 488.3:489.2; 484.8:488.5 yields 0.21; 39.2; 36.3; 37.9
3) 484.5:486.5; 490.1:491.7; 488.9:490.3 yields -0.04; 35.9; 40.4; 40.4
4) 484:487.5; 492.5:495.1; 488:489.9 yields -0.03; 36.1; 39.1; 42.1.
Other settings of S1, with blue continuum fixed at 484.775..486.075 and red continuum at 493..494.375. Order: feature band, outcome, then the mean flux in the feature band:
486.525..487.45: 0.05 nm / 35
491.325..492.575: 0.02 nm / 39.1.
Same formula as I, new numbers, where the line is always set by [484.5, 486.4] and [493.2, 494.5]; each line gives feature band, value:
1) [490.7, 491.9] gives -0.01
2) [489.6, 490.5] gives -0.08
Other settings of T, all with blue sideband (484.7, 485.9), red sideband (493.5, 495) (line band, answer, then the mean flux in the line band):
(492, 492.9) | 0.014 nm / 40.4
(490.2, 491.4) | -0.022 nm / 40.8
